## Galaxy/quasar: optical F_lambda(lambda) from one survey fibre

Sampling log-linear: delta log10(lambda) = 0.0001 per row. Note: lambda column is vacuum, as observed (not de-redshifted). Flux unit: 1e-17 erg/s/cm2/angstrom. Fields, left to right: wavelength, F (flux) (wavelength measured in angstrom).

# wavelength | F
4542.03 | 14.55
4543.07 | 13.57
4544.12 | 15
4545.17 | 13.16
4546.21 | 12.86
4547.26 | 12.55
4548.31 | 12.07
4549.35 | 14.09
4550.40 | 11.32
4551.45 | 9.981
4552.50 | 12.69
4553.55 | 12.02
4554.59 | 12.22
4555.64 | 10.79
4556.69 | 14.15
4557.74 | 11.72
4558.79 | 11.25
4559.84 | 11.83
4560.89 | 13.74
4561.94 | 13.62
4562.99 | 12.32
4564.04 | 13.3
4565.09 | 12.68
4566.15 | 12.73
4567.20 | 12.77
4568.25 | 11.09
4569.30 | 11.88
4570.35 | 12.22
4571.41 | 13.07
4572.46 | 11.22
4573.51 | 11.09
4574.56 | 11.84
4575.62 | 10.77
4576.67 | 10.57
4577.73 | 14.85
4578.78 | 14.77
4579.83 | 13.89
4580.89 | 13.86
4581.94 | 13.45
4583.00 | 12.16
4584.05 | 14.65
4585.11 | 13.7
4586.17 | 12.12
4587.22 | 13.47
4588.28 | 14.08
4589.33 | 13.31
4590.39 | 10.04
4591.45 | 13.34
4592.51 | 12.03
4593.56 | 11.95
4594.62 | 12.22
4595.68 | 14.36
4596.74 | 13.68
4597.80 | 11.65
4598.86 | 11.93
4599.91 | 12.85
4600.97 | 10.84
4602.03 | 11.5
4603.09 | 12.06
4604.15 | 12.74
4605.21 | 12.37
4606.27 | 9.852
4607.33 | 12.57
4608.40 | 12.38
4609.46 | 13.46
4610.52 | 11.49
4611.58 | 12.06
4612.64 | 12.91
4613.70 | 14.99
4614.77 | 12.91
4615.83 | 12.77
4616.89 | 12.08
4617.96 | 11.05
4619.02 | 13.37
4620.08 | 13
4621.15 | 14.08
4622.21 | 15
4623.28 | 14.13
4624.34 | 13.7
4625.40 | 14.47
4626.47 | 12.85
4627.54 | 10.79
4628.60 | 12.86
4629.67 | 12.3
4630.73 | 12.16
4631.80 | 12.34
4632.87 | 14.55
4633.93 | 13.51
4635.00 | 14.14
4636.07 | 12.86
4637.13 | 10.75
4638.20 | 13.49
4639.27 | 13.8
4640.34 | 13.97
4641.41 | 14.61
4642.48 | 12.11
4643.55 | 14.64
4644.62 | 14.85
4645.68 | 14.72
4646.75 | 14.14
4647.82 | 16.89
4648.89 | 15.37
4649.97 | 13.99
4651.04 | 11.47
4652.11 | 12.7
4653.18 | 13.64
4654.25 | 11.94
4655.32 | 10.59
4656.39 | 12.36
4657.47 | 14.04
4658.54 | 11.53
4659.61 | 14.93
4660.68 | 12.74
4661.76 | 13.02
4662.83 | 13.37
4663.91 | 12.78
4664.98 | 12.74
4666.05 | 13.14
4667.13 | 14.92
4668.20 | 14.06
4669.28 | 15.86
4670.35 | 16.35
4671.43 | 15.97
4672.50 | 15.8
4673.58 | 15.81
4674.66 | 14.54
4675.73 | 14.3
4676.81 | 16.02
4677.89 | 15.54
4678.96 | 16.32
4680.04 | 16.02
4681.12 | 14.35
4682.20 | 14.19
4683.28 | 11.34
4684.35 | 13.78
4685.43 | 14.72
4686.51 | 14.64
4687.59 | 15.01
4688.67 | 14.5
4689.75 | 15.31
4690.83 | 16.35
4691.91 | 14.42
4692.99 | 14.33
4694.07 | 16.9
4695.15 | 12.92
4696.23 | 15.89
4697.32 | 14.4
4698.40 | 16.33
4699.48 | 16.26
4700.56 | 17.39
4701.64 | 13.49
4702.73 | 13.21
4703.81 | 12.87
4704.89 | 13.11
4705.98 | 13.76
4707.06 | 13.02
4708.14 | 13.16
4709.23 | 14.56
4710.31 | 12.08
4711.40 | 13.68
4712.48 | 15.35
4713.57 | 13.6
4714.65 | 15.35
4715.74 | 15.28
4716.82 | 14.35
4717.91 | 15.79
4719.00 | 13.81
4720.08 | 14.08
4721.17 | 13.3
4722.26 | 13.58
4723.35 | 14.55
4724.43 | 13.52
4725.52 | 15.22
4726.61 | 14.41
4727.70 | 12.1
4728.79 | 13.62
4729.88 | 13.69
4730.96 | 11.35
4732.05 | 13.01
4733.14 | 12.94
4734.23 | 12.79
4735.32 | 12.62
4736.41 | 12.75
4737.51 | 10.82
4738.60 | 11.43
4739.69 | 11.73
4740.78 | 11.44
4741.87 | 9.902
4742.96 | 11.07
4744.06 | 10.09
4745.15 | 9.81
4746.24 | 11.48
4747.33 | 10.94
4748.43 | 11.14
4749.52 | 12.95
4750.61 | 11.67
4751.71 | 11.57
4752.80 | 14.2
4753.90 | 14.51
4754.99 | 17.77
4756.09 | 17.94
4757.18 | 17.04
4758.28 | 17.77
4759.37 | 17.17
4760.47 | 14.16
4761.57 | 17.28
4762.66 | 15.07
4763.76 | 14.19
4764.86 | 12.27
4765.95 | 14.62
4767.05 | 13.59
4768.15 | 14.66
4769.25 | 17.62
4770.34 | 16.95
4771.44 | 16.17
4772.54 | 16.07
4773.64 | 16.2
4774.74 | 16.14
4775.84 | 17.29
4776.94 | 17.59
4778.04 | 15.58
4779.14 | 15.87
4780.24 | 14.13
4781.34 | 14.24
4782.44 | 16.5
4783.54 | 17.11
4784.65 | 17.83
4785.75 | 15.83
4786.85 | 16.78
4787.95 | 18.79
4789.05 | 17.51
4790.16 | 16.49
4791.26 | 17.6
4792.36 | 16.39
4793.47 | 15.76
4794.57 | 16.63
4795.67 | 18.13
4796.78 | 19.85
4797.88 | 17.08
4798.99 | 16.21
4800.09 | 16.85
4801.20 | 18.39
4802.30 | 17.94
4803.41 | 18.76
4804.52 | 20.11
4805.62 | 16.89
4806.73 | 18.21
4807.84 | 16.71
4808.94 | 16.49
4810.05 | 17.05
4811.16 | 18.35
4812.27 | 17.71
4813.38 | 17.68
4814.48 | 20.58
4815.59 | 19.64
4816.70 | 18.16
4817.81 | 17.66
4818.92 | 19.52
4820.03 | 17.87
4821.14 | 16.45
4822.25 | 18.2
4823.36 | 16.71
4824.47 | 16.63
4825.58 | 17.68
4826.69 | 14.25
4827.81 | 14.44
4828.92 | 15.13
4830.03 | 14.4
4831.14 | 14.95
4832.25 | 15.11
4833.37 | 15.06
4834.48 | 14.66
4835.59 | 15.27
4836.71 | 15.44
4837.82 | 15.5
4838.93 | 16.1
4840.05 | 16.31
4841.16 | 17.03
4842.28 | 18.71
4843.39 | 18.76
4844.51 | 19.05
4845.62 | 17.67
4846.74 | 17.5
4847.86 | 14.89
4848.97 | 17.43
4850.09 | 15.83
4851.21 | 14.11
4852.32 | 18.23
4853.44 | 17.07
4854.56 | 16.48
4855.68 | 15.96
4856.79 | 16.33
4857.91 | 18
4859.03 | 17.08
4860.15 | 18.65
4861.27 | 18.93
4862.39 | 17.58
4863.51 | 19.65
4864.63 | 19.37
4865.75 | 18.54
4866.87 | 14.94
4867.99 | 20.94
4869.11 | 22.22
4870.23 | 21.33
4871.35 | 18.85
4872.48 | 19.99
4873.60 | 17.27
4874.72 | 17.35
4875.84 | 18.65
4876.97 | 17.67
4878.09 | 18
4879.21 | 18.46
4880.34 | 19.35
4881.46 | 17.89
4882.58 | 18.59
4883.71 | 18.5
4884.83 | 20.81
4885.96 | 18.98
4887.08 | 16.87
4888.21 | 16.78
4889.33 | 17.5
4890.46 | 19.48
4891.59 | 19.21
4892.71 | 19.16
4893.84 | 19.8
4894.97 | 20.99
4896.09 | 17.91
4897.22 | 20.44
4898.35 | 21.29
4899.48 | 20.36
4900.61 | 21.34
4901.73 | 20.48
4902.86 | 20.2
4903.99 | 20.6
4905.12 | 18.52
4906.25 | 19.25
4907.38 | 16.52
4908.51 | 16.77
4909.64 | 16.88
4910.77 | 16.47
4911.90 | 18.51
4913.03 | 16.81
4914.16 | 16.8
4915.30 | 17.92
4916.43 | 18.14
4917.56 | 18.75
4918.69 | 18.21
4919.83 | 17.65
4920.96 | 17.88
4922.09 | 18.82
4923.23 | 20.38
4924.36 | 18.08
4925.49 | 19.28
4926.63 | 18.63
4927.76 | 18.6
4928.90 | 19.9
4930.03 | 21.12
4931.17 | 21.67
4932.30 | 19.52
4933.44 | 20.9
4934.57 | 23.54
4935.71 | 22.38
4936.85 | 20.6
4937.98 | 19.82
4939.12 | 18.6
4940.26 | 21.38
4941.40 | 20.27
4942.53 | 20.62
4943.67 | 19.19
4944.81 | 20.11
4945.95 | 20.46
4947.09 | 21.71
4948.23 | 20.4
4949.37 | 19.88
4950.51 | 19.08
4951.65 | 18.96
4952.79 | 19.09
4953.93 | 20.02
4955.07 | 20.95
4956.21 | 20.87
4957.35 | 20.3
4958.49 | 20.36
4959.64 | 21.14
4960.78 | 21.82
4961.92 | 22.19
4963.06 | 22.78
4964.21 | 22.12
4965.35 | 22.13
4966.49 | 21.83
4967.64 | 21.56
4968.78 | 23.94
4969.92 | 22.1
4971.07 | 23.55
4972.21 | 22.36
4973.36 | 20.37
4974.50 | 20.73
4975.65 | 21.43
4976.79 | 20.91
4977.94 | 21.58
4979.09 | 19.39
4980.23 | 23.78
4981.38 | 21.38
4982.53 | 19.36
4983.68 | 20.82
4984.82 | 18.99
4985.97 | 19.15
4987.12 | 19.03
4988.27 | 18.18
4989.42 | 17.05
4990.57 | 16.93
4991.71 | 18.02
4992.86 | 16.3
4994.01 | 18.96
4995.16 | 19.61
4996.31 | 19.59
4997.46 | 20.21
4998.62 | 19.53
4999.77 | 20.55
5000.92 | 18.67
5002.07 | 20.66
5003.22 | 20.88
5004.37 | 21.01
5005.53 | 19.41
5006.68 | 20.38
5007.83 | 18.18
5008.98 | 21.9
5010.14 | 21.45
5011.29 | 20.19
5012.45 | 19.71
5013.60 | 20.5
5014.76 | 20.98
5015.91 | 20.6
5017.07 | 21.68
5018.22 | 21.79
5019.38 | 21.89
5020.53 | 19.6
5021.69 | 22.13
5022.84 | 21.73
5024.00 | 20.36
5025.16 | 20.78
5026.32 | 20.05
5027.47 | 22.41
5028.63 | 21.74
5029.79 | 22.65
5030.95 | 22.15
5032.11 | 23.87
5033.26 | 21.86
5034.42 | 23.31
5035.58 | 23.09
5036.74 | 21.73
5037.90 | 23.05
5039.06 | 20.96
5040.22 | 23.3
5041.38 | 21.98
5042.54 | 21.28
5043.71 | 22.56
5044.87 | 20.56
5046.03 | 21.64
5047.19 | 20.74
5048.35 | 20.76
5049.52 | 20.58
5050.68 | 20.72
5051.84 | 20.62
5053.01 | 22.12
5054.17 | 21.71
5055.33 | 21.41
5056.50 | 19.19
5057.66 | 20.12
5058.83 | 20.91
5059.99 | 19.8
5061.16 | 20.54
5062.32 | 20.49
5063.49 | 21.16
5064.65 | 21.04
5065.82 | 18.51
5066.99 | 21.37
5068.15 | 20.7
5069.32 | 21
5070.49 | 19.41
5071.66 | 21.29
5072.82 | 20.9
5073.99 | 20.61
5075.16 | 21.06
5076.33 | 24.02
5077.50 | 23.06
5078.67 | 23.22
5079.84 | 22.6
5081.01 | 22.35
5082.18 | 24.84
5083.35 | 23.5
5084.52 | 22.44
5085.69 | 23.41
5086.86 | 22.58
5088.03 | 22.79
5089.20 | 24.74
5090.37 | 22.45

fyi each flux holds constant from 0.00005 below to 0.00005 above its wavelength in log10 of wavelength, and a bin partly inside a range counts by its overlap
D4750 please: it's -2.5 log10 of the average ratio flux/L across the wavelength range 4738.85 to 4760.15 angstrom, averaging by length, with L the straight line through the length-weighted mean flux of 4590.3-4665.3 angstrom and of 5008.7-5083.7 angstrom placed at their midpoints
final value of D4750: 0.17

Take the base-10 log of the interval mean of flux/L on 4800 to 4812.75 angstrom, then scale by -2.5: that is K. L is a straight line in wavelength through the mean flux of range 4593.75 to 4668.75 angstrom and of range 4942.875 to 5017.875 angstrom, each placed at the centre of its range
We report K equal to -0.07 mag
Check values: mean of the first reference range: 13.1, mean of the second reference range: 20.4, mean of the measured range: 17.8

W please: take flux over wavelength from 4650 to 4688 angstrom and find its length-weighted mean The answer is 14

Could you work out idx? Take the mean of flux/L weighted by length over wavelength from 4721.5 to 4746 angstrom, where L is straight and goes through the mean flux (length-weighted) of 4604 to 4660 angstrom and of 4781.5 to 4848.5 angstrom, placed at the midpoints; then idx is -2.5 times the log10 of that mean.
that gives 0.23 mag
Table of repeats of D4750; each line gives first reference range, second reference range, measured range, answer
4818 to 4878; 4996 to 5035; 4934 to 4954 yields -0.05 mag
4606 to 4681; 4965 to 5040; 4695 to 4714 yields 0.05 mag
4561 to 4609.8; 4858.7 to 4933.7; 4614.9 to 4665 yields 0.03 mag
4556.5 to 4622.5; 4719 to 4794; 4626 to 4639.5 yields 0.03 mag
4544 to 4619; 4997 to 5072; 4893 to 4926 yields -0.01 mag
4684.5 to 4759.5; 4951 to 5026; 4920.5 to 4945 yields -0.05 mag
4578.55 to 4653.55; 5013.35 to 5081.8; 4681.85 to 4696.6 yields -0.01 mag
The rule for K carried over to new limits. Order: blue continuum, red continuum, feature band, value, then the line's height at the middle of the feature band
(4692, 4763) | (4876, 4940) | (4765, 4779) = -0.06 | 15.1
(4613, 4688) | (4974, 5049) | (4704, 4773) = 0.13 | 15.5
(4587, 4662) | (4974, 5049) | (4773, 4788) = -0.02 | 16.1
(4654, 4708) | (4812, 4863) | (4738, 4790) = 0.07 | 15.7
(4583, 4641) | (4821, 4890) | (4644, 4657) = 0.00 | 13.5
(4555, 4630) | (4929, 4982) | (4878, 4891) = 0.05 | 19.4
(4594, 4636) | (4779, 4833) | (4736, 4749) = 0.38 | 15.7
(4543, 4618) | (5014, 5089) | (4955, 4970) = -0.10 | 19.9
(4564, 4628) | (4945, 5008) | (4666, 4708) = -0.02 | 14.5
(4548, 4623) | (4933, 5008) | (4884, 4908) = -0.02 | 18.9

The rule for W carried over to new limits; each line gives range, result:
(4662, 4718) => 14.6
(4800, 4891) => 17.6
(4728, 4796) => 14.6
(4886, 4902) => 19.4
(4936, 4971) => 20.9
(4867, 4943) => 19.2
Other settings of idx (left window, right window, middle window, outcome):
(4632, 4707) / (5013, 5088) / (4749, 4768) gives 0.07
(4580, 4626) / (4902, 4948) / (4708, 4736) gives 0.11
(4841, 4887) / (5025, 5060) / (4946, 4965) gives -0.05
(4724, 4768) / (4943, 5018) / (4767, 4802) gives -0.15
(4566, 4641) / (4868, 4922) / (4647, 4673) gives 0.01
